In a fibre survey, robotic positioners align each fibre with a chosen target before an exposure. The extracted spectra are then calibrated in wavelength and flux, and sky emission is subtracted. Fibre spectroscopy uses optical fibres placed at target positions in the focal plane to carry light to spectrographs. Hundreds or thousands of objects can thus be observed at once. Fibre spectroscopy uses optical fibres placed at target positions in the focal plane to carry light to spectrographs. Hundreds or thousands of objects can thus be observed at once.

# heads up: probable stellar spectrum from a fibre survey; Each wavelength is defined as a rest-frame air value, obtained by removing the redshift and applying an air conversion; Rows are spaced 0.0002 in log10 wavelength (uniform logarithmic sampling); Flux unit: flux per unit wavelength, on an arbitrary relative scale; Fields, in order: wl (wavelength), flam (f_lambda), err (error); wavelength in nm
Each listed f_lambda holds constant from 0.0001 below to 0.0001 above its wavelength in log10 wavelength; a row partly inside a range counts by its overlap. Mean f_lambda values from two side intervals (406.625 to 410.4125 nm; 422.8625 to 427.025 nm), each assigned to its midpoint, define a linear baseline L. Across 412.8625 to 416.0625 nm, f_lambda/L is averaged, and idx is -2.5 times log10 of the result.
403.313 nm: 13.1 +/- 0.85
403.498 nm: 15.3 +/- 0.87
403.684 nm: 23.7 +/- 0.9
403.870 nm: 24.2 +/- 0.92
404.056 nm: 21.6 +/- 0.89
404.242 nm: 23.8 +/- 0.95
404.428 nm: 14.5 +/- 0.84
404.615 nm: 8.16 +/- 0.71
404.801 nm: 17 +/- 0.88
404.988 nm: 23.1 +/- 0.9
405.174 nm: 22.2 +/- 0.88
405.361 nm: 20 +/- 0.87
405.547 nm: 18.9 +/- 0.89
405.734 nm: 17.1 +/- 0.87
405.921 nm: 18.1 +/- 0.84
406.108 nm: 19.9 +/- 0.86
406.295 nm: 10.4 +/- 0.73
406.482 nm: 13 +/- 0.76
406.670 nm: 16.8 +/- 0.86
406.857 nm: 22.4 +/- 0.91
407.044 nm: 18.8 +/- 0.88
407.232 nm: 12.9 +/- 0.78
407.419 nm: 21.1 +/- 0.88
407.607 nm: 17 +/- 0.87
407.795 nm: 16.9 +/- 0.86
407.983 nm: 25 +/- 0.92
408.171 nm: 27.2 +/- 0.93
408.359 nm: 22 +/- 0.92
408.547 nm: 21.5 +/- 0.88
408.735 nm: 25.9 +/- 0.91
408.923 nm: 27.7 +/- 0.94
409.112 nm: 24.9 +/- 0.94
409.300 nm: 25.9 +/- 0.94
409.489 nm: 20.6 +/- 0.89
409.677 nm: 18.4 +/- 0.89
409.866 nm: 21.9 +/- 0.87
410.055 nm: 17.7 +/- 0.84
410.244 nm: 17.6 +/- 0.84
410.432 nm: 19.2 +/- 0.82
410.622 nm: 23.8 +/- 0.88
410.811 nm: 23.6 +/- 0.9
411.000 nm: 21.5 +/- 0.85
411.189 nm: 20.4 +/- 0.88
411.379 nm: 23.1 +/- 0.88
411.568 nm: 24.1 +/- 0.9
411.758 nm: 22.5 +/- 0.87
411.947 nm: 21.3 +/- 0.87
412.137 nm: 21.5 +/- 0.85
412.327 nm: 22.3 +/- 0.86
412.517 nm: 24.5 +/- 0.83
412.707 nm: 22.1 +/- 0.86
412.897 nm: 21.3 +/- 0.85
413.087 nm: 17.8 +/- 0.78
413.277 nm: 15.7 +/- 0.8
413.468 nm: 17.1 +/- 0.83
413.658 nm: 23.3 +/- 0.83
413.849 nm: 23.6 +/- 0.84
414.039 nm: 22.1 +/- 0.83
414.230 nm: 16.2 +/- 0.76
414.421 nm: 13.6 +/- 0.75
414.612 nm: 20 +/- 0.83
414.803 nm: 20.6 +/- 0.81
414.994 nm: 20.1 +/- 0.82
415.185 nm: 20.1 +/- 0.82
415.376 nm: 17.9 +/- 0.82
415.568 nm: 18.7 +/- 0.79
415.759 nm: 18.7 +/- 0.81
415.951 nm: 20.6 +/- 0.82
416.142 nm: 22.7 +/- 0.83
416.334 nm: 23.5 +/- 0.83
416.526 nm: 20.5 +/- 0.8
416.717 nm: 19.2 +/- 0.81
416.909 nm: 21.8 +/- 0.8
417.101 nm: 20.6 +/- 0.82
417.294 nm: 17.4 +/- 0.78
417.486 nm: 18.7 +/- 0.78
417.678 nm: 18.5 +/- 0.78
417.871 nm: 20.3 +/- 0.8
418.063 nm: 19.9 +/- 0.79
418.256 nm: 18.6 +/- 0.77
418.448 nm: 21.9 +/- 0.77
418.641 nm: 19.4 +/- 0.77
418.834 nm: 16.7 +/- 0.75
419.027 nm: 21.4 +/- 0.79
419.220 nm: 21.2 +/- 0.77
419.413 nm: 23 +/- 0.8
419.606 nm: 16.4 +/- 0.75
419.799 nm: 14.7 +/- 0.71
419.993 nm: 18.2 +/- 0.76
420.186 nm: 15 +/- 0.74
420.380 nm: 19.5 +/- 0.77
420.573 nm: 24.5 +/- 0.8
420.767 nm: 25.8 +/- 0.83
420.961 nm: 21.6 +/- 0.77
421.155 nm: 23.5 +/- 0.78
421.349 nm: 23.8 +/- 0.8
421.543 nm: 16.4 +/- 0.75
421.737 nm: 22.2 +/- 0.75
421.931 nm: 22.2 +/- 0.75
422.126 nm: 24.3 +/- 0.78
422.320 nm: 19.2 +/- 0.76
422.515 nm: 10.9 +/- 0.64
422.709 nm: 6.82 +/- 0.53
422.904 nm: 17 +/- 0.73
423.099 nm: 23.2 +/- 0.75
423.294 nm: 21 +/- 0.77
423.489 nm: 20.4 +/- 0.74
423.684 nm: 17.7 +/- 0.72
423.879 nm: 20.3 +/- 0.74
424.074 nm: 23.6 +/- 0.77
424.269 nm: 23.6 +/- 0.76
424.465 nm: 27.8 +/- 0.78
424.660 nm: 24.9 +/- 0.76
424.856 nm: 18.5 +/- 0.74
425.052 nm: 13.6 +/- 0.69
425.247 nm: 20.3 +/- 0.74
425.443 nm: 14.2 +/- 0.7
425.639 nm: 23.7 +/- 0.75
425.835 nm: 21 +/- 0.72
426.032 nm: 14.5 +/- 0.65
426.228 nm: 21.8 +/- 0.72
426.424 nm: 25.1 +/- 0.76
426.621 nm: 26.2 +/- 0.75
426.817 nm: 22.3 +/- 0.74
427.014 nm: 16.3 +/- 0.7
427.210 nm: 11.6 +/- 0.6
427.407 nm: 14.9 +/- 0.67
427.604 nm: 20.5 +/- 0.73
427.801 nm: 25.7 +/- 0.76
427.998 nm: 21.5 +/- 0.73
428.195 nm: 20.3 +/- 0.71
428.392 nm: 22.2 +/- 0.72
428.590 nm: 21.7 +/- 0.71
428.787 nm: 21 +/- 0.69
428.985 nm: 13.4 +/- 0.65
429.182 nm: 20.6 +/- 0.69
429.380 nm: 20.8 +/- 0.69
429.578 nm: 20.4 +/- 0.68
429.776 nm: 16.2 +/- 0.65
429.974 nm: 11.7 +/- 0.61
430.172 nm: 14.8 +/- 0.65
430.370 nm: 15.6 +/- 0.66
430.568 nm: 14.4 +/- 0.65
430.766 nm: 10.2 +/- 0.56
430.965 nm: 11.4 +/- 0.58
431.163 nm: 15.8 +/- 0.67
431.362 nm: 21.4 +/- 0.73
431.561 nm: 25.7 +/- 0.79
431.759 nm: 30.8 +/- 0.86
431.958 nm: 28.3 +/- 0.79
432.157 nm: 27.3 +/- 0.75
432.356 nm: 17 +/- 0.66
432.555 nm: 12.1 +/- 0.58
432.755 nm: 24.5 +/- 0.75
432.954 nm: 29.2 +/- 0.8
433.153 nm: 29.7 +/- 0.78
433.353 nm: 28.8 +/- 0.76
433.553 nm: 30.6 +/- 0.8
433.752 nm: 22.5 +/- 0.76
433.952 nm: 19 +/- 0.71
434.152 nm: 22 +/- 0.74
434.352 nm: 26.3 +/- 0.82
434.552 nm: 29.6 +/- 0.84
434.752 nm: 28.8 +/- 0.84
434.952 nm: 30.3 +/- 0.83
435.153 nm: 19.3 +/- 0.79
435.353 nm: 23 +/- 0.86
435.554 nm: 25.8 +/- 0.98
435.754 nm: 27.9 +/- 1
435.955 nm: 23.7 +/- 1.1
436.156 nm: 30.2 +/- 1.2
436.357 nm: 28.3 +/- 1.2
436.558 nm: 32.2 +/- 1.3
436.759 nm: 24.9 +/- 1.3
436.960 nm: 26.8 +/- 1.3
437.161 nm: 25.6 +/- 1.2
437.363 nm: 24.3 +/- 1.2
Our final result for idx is 0.10 mag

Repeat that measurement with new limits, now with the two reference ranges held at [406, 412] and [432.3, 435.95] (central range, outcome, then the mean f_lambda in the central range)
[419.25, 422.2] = 0.10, 20.7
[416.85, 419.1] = 0.14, 19.5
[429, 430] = 0.32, 18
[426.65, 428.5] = 0.20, 19.7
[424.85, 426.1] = 0.29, 18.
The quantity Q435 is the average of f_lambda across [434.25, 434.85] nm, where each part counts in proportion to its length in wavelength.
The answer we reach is 28.2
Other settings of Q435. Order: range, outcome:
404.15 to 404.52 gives 19.2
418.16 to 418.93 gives 19.2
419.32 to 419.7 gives 19.7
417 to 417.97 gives 19.1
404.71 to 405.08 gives 20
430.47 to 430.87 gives 12.3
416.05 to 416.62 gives 22.2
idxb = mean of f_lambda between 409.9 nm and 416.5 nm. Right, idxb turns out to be 20.6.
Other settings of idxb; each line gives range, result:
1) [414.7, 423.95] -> 19.7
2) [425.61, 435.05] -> 21.2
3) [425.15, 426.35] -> 19.4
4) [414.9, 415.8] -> 19.1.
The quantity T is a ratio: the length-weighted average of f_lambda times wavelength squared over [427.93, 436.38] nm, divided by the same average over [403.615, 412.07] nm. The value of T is 1.2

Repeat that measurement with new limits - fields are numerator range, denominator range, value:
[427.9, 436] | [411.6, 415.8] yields 1.19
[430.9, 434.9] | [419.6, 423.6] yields 1.32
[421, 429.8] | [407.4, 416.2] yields 1.01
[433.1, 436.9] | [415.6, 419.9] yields 1.45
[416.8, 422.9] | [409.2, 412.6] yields 0.94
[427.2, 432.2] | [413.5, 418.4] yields 1.03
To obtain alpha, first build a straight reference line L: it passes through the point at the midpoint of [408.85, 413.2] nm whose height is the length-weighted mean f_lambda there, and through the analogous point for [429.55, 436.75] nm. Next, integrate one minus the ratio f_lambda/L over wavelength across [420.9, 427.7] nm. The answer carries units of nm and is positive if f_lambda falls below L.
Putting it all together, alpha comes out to 0.81 nm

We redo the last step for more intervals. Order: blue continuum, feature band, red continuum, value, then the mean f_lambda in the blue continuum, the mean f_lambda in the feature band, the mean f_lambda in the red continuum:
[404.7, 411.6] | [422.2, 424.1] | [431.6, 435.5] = 0.44 nm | 20.4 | 17.9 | 25.2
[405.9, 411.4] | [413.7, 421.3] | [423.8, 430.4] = 0.07 nm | 20.5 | 20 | 19.8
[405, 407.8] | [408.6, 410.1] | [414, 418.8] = -0.38 nm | 17.9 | 23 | 19.6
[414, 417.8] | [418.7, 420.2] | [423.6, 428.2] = 0.10 nm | 19.5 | 18.5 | 20.4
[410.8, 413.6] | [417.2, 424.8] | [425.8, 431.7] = -0.07 nm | 21.2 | 20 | 18.7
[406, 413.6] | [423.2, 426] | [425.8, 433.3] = -0.06 nm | 20.7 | 20.6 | 20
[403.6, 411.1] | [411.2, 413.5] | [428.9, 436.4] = -0.07 nm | 20.2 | 21.2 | 22.3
